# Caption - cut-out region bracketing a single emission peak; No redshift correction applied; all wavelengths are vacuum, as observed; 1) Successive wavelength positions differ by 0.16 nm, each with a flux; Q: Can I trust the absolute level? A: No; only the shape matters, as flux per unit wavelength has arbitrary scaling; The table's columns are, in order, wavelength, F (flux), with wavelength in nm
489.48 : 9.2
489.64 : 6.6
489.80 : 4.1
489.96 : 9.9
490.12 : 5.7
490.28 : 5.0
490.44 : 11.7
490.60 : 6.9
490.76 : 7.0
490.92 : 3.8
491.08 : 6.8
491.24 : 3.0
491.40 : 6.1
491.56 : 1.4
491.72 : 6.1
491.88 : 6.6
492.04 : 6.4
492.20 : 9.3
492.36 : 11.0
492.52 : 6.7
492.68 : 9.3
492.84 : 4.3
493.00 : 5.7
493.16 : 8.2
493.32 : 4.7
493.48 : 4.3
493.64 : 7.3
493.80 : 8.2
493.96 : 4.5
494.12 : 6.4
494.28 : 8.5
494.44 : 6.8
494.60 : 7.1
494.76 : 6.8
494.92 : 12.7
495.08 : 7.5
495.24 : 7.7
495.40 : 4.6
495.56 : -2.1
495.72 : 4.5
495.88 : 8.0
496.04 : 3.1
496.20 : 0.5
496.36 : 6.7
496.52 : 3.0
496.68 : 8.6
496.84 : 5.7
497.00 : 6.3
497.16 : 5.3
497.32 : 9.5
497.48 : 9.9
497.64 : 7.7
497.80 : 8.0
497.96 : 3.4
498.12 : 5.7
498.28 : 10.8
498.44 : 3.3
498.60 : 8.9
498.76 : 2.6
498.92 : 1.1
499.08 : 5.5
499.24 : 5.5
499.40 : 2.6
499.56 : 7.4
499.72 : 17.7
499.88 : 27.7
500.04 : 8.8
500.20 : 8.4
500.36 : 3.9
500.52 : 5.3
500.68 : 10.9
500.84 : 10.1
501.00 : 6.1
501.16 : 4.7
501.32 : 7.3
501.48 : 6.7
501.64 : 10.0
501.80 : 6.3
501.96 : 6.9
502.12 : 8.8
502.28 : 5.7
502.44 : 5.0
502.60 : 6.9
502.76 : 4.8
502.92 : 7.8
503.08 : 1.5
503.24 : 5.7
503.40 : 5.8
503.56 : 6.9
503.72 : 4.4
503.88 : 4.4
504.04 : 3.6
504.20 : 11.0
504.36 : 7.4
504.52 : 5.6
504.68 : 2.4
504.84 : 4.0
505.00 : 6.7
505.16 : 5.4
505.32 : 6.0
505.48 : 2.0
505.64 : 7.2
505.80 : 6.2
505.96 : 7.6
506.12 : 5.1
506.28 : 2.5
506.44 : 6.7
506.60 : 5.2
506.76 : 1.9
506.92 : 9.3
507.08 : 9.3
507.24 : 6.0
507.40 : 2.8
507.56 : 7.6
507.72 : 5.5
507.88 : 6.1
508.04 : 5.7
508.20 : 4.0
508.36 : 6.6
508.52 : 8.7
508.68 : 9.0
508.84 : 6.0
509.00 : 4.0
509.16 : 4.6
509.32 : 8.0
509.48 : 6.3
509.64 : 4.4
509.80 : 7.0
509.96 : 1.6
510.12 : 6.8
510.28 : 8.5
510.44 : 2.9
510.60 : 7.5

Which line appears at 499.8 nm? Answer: Hgamma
